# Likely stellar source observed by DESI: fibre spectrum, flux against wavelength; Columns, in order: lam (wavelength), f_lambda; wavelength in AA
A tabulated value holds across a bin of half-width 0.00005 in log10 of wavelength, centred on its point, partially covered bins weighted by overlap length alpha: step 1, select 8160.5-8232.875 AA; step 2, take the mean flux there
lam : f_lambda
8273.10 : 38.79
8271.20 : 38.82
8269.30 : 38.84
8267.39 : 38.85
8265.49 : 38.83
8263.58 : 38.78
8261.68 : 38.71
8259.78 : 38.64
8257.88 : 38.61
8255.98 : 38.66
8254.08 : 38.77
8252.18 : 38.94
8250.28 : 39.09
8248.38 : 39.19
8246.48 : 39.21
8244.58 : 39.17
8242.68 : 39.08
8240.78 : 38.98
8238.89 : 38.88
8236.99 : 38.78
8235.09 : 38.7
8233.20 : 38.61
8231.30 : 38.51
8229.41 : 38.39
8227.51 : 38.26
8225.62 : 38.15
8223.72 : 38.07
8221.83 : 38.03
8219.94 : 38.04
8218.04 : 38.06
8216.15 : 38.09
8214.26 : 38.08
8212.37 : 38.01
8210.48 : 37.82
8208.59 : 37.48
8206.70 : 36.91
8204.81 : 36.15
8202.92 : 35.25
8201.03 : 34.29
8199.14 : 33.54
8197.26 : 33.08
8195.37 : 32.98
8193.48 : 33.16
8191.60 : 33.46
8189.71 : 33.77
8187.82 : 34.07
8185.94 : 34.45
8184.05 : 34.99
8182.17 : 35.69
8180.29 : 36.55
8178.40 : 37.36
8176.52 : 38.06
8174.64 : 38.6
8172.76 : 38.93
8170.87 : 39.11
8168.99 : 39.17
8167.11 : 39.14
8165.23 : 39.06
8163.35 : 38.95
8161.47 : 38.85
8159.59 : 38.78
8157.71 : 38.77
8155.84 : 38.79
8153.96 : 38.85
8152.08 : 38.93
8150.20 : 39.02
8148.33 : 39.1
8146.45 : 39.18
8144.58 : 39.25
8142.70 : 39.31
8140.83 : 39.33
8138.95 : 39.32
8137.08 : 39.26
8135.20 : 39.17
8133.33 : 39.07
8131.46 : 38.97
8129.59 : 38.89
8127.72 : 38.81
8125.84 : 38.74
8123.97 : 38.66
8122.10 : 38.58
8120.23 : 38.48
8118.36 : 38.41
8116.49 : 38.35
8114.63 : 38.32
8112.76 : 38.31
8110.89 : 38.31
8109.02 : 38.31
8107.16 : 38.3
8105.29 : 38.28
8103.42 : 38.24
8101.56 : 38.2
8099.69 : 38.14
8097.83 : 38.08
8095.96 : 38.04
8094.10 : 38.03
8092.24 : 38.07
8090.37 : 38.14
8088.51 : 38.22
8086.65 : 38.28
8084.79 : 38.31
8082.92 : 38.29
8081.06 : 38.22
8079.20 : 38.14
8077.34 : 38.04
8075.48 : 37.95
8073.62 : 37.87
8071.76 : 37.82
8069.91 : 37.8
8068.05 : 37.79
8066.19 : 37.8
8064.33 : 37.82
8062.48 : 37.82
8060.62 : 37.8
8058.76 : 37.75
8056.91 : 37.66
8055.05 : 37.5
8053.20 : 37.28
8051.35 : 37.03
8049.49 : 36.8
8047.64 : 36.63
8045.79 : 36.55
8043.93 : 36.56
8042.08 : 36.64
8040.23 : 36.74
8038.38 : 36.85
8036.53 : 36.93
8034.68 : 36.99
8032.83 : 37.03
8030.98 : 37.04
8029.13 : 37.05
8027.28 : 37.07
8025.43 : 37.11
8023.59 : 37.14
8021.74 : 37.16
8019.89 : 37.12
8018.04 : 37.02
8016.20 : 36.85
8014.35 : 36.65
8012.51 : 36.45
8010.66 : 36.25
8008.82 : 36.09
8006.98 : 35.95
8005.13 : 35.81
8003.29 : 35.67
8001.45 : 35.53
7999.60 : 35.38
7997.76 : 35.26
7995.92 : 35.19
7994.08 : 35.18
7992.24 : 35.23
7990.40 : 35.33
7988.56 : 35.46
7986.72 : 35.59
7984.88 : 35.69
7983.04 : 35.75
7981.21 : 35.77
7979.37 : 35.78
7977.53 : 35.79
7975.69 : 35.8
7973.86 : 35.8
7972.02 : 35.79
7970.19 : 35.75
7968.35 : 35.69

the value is 36.9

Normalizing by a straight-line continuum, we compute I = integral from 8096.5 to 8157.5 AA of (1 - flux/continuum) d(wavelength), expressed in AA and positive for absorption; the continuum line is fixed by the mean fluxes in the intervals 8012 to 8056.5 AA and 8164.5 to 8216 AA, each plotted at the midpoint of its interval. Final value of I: -3.6 AA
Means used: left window 36.9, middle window 38.7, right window 36.3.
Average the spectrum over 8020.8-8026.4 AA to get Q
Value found 37.1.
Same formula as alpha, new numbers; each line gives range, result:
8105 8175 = 38.8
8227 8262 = 38.8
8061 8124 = 38.2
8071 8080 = 38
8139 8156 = 39.1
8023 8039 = 37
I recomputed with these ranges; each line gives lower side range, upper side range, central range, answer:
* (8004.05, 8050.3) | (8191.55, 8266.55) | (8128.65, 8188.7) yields -1.6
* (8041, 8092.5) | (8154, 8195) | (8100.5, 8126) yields -0.7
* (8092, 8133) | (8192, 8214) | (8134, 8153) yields -0.9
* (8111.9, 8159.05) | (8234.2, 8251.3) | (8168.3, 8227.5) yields 3.8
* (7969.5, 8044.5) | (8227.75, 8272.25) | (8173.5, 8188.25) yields 0.7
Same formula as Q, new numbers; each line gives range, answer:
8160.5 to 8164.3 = 38.9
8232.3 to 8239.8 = 38.7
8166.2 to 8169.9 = 39.2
